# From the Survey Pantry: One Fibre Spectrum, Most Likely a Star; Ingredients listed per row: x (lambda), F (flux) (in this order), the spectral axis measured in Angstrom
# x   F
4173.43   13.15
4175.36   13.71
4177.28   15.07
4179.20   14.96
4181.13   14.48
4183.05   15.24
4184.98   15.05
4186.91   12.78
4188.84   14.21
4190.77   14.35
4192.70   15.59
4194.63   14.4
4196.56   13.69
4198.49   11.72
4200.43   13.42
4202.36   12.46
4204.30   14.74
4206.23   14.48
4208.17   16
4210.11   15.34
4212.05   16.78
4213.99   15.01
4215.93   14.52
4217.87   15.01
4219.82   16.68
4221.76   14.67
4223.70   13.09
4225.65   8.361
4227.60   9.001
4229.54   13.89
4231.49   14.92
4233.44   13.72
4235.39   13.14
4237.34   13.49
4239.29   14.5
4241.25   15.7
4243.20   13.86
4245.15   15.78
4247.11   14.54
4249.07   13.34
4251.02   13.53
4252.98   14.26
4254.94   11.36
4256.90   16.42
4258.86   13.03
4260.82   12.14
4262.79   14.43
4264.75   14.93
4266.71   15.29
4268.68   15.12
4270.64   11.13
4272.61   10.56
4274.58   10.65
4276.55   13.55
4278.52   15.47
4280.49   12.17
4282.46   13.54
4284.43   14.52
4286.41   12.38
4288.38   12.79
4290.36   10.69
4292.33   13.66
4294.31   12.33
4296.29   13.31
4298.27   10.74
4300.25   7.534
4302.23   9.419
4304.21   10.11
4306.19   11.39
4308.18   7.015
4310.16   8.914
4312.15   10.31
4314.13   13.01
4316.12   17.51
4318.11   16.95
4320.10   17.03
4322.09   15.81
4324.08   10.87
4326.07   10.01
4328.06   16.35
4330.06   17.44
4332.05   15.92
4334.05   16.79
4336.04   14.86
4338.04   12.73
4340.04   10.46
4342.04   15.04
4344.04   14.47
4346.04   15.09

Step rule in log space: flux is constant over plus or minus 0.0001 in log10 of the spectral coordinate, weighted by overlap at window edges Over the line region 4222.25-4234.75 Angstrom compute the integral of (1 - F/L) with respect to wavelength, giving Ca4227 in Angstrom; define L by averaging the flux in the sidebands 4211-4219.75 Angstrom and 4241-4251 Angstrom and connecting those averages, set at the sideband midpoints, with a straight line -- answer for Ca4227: 2.3 Angstrom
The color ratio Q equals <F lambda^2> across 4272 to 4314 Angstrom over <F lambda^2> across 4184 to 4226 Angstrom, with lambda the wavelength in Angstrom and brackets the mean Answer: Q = 0.84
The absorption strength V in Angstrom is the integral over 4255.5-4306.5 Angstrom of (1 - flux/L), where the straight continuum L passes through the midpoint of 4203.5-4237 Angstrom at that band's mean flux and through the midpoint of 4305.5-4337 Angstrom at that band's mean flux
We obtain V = 4.8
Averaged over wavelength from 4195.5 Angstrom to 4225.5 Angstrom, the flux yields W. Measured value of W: 14.3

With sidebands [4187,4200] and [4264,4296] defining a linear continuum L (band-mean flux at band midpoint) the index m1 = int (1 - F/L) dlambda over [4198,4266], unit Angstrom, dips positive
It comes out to -2.33 Angstrom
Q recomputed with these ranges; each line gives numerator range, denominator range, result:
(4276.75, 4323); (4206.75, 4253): 0.91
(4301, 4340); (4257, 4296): 1.02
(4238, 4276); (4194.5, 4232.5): 1.01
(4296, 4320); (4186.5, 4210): 0.86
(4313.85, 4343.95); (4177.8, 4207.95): 1.11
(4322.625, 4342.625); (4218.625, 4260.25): 1.07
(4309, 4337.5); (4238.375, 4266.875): 1.05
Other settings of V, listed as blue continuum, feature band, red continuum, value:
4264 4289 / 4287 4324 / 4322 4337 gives 5.1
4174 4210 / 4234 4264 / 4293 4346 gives -0.6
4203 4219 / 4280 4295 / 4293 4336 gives 0.8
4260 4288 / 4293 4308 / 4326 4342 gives 3.6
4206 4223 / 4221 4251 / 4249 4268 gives 2.4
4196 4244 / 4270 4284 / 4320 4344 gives 1.6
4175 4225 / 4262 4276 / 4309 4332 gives 1.1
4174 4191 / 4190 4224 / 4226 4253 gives -1.2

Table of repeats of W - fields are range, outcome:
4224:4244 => 13.1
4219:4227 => 12.9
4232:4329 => 13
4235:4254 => 14.2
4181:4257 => 14.1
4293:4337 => 12.9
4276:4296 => 13.1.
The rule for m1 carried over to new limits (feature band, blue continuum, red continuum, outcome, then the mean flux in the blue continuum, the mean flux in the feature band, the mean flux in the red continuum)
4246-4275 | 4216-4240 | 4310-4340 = 0.6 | 13.4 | 13.4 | 14.3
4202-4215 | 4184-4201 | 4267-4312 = -1.5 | 13.9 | 15.1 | 11.7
